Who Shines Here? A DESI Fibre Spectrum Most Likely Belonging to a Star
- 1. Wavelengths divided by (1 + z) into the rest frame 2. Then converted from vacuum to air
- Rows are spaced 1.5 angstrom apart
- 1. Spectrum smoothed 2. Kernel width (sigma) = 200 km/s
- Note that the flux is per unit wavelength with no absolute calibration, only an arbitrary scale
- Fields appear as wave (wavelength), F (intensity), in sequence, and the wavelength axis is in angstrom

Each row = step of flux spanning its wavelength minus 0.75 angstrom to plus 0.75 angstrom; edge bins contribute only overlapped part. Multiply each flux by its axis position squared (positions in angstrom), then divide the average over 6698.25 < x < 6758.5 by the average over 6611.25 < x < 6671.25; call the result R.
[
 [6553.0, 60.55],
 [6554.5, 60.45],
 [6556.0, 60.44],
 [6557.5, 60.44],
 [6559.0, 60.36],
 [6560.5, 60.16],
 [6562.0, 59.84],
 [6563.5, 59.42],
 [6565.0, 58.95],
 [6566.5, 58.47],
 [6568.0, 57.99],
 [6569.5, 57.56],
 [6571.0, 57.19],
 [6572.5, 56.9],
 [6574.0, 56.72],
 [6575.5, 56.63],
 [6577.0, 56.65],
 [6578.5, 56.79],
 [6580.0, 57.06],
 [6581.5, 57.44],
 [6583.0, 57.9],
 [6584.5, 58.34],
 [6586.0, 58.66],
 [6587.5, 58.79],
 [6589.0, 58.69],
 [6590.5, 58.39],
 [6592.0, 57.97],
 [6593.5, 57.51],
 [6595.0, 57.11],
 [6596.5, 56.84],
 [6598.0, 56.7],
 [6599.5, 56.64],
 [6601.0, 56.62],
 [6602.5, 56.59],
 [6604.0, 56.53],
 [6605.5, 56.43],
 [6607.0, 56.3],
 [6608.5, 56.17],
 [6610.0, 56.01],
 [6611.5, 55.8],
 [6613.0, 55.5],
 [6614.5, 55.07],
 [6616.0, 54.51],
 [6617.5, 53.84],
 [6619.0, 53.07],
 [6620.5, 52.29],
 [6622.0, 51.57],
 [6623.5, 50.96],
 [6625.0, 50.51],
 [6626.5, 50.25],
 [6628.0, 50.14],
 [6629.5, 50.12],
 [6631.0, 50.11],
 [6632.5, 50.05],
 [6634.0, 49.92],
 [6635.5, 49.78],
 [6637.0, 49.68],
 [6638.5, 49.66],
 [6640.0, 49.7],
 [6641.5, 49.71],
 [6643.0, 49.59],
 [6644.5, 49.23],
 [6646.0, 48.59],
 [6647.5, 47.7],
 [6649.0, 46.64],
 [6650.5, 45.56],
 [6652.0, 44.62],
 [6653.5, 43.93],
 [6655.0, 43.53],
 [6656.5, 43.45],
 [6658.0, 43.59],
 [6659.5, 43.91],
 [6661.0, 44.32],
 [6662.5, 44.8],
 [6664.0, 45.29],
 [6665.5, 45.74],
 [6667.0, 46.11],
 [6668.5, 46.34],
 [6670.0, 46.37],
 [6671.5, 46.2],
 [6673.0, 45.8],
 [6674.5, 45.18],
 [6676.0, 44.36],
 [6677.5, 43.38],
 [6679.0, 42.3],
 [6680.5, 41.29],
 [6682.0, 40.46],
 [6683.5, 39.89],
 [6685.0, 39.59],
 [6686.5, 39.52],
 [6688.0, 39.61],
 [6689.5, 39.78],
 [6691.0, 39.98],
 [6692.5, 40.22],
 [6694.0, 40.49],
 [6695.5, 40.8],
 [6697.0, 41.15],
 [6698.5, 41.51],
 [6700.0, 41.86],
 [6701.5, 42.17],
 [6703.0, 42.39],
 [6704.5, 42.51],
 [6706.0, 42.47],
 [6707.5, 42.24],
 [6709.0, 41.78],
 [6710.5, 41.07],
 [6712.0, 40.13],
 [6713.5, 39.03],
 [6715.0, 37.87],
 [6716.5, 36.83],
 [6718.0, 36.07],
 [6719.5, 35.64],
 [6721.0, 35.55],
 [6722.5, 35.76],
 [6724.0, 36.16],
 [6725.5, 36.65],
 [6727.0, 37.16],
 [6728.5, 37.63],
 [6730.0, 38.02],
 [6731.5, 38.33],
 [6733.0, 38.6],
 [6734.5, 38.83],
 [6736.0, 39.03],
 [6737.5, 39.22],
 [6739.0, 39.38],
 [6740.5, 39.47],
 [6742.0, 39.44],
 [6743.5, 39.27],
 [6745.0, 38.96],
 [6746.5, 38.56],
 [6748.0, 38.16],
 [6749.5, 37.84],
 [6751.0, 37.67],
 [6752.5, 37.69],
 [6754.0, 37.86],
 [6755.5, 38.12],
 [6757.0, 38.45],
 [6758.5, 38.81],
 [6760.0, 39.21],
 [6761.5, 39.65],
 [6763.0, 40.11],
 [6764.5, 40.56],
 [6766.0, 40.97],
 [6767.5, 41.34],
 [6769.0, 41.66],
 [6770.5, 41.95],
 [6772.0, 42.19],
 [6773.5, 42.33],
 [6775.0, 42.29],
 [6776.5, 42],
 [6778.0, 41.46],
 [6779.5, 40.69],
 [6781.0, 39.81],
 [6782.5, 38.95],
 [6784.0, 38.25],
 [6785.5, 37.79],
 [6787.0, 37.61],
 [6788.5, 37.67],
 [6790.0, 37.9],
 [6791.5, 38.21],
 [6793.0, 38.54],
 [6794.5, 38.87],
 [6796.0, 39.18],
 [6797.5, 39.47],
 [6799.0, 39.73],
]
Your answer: 0.82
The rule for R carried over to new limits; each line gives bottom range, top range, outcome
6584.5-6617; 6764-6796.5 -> 0.74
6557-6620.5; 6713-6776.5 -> 0.71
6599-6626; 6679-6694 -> 0.75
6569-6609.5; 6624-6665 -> 0.85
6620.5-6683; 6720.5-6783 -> 0.86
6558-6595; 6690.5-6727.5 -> 0.71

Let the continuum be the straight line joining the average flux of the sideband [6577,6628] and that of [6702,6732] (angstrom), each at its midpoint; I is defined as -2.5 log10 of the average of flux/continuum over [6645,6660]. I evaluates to 0.07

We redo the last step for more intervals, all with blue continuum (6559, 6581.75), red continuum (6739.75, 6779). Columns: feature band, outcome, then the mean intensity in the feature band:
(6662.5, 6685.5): 0.10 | 44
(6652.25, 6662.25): 0.13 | 43.9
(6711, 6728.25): 0.18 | 37.1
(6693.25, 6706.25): 0.10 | 41.7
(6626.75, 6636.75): 0.04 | 50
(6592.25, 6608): -0.03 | 56.8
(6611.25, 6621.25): -0.01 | 54.2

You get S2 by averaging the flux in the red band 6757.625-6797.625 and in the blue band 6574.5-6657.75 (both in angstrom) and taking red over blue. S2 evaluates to 0.75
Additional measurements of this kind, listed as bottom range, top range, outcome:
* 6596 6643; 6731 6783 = 0.75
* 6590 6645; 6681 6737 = 0.74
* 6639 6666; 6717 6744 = 0.82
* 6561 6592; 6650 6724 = 0.72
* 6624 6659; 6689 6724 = 0.83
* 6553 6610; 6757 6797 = 0.69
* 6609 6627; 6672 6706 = 0.78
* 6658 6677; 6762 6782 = 0.91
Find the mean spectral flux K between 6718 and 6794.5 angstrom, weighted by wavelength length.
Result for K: 38.9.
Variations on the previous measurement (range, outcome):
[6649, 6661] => 44.3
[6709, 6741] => 38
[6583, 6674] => 51.3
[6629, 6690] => 45.5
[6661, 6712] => 42.5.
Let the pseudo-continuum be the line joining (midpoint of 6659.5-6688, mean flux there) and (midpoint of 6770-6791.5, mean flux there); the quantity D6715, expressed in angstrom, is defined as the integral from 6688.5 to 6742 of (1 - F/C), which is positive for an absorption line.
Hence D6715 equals 3.68 angstrom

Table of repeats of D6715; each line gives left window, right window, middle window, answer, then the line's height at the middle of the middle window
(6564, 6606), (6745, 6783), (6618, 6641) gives 1.1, 53.1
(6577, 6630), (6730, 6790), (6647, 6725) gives 8.5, 47.1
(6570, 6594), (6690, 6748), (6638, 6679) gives 1.2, 47.4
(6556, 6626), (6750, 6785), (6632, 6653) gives 1.4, 51.9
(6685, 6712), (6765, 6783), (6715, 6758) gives 3.5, 41.2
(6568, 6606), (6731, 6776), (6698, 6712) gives 0.9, 44.7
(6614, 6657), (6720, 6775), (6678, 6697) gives 1.8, 44.6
